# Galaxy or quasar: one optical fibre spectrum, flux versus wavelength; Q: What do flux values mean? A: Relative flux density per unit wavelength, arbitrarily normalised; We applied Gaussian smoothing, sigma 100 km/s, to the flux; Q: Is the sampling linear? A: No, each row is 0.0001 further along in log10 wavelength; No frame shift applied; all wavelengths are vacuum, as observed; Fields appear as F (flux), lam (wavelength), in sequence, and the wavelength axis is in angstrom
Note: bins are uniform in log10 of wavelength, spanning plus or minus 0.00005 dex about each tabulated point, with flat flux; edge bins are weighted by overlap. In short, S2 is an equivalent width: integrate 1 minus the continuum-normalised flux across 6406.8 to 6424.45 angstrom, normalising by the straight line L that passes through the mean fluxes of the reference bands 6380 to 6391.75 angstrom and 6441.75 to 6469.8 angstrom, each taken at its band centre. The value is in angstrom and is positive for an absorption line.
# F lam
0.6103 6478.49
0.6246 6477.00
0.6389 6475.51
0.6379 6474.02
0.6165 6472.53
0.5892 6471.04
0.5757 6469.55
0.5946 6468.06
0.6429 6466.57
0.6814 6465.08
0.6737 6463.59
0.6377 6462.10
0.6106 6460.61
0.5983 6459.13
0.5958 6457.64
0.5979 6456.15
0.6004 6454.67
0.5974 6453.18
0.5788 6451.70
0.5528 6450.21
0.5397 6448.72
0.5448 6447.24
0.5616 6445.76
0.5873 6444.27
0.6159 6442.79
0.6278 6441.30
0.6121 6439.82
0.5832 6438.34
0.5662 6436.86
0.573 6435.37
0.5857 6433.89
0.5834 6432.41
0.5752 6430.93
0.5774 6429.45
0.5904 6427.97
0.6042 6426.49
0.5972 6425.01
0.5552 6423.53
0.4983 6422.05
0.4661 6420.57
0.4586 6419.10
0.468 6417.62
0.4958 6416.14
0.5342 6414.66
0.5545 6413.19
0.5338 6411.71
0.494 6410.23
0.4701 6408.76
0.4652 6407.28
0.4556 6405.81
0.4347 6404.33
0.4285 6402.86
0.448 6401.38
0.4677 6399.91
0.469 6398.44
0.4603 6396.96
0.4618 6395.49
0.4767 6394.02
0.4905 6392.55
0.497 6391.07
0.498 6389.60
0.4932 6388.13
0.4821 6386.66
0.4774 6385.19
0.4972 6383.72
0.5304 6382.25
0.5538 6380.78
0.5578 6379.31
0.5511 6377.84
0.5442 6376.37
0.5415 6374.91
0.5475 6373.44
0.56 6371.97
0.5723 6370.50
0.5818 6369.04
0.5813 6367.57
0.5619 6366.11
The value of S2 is 1.4 angstrom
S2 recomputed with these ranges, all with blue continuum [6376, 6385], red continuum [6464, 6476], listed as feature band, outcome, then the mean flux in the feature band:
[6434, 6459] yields 0.7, 0.584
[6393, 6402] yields 1.4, 0.465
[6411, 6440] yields 1.5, 0.55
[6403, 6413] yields 1.5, 0.477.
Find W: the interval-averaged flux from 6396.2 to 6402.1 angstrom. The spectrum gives 0.462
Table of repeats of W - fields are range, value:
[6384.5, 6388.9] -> 0.485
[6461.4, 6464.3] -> 0.655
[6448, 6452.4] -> 0.556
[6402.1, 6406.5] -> 0.439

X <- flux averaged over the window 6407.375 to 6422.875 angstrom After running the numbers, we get 0.496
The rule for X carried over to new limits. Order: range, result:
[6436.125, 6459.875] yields 0.585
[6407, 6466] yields 0.567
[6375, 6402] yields 0.499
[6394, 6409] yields 0.457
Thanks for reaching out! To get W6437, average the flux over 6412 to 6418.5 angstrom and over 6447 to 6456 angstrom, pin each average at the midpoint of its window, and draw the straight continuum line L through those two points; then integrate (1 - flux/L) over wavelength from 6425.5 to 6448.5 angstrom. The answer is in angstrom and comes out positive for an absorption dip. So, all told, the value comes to -1.53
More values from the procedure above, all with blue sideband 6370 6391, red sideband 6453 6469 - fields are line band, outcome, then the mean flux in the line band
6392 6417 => 3.5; 0.479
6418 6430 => 0.8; 0.541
